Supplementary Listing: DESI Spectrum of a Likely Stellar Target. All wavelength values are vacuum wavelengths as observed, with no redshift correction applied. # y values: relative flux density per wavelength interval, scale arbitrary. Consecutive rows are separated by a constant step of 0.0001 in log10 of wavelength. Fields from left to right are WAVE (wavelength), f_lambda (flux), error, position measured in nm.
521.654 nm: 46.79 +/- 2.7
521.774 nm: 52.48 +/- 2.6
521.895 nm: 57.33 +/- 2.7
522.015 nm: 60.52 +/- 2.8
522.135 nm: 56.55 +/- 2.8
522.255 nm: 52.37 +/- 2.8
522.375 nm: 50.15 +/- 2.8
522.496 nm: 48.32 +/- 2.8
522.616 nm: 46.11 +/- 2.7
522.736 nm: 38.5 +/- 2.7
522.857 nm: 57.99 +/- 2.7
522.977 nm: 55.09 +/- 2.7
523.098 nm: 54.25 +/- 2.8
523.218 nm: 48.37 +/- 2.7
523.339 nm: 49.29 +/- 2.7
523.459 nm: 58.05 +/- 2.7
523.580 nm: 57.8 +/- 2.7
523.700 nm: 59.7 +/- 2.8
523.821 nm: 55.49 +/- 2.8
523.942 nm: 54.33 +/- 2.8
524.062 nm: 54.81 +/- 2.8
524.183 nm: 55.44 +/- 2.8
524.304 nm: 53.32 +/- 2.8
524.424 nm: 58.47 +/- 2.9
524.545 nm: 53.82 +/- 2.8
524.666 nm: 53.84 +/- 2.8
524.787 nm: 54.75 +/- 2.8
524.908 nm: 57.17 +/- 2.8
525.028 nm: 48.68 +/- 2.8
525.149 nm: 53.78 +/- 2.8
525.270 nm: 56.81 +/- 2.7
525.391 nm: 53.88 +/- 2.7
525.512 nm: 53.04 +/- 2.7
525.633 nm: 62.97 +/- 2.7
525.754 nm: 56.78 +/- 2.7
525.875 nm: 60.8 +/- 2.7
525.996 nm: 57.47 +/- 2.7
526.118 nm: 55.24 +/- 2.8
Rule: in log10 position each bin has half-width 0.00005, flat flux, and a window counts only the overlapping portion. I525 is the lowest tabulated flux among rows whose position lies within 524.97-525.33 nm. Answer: 48.68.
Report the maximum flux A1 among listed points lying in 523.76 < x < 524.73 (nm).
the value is 58.47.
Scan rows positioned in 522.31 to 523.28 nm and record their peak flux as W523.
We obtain 57.99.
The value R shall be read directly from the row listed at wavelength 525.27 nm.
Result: 56.81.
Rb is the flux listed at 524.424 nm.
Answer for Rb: 58.47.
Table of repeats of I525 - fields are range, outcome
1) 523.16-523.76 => 48.37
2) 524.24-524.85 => 53.32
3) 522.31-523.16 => 38.5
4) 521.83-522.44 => 50.15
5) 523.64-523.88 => 55.49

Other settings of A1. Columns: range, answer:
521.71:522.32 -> 60.52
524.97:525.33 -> 56.81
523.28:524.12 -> 59.7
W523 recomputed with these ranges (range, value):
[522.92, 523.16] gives 55.09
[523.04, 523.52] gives 58.05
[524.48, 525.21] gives 57.17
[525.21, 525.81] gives 62.97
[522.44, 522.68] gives 48.32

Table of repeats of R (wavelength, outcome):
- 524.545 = 53.82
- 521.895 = 57.33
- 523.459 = 58.05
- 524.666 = 53.84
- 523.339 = 49.29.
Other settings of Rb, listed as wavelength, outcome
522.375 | 50.15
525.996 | 57.47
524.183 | 55.44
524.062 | 54.81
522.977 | 55.09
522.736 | 38.5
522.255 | 52.37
